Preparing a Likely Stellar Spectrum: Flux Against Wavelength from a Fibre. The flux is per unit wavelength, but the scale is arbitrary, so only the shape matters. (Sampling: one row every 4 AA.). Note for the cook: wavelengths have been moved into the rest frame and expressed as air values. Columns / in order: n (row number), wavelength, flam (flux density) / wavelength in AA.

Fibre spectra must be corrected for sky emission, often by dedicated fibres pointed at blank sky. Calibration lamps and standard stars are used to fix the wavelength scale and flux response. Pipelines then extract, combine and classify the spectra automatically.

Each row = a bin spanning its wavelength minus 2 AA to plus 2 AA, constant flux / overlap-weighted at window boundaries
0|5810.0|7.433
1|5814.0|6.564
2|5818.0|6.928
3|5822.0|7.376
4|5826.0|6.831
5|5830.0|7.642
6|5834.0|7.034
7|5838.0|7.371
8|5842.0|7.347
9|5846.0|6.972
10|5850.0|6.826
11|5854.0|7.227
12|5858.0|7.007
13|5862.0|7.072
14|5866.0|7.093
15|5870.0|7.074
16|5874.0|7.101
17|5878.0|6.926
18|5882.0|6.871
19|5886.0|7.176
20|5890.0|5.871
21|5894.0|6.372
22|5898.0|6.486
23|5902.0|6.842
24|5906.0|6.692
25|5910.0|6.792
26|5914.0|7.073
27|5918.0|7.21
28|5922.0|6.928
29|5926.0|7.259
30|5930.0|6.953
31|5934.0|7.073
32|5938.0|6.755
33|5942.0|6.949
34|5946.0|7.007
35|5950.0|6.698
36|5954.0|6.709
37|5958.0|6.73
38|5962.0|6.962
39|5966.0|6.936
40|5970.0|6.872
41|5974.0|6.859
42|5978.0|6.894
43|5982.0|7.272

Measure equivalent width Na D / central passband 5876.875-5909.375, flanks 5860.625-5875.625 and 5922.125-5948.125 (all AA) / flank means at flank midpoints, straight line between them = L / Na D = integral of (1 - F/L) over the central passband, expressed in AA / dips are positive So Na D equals 1.8 AA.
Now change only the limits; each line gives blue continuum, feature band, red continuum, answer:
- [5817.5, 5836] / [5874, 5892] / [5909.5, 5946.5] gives 0.84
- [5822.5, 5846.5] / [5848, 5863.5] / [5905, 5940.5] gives 0.29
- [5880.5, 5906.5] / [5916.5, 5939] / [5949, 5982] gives -1.04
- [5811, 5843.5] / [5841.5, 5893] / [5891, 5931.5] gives 0.39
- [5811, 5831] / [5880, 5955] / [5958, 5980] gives 1.28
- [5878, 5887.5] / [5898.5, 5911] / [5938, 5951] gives 0.39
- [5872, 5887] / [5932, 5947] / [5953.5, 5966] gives -0.14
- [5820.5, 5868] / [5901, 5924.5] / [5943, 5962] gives 0.01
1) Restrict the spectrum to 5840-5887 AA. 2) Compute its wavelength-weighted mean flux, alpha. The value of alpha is 7.06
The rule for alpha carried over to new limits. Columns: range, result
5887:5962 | 6.81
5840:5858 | 7.08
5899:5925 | 6.92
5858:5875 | 7.07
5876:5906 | 6.65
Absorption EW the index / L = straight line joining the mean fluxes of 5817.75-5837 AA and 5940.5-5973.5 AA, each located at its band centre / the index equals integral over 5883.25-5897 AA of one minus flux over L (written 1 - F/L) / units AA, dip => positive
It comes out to 1.0 AA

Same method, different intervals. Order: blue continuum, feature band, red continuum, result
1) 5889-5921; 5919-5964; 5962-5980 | -0.7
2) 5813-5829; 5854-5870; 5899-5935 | -0.2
